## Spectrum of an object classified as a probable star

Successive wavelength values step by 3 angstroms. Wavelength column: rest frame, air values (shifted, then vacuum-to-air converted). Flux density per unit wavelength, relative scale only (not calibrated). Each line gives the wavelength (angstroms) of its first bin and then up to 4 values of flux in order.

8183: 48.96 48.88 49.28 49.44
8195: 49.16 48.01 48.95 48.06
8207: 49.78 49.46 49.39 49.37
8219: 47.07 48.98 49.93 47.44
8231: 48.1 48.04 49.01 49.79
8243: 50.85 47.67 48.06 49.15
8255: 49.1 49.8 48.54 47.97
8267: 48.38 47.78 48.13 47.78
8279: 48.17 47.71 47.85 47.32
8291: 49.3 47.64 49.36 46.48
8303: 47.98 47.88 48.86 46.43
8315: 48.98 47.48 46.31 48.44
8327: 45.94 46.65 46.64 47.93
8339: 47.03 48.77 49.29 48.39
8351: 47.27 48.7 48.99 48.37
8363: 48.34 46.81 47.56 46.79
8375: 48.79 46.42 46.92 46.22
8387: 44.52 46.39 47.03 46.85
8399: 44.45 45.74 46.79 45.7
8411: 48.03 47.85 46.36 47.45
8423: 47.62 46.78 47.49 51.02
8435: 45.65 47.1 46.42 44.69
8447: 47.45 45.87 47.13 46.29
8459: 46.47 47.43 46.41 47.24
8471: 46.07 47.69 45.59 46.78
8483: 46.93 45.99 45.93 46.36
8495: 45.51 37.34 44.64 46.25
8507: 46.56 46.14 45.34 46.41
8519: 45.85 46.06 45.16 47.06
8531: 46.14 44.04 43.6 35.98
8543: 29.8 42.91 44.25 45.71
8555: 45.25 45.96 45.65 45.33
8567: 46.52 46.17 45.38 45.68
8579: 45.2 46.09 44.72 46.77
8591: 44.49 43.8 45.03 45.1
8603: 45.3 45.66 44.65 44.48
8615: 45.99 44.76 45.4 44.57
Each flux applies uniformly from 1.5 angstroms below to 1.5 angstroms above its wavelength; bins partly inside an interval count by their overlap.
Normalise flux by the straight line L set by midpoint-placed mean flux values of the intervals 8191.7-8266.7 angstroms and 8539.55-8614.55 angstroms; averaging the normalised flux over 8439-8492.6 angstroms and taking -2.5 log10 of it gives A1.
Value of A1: -0.02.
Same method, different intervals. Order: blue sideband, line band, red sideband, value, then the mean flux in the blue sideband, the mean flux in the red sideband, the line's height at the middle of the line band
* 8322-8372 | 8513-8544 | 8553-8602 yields 0.06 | 47.8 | 45.4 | 45.9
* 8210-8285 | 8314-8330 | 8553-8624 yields 0.01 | 48.6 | 45.3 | 47.9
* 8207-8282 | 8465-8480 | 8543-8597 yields -0.02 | 48.7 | 44.8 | 46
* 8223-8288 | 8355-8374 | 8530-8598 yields -0.02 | 48.5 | 44.1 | 46.9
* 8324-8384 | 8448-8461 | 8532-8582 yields -0.02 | 47.6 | 43.7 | 45.7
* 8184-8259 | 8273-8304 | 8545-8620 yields 0.01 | 48.9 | 45.3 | 48.2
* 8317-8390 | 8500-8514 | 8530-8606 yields -0.02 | 47.4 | 44.2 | 45.1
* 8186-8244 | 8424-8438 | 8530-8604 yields -0.04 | 48.9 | 44.2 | 46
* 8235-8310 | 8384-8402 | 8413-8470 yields 0.04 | 48.4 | 47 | 47.4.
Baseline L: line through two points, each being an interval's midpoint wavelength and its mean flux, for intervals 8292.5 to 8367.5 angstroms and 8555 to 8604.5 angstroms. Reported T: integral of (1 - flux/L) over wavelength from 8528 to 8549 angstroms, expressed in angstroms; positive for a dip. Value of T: 2.1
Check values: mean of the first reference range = 47.8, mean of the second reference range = 45.4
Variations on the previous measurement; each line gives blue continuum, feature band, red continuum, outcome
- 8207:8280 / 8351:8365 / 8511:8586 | -0.39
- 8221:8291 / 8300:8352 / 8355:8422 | 0.06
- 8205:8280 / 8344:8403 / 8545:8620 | 0.24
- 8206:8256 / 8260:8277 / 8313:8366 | 0.15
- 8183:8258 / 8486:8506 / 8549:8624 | 0.74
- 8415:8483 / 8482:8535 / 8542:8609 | 0.48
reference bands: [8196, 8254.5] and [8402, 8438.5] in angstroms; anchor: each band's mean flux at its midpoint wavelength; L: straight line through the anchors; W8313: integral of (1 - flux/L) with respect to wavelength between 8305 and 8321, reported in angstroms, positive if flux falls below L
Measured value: 0.1 angstroms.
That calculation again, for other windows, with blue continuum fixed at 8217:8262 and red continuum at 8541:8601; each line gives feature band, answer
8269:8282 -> 0.10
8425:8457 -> -0.54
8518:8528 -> -0.19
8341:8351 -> -0.26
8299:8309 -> 0.05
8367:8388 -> 0.07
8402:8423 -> -0.22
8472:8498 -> -0.16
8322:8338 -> 0.17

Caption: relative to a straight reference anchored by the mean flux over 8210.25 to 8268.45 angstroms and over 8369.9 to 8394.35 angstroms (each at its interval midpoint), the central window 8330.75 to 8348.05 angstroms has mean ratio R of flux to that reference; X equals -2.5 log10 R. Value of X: -0.01 mag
